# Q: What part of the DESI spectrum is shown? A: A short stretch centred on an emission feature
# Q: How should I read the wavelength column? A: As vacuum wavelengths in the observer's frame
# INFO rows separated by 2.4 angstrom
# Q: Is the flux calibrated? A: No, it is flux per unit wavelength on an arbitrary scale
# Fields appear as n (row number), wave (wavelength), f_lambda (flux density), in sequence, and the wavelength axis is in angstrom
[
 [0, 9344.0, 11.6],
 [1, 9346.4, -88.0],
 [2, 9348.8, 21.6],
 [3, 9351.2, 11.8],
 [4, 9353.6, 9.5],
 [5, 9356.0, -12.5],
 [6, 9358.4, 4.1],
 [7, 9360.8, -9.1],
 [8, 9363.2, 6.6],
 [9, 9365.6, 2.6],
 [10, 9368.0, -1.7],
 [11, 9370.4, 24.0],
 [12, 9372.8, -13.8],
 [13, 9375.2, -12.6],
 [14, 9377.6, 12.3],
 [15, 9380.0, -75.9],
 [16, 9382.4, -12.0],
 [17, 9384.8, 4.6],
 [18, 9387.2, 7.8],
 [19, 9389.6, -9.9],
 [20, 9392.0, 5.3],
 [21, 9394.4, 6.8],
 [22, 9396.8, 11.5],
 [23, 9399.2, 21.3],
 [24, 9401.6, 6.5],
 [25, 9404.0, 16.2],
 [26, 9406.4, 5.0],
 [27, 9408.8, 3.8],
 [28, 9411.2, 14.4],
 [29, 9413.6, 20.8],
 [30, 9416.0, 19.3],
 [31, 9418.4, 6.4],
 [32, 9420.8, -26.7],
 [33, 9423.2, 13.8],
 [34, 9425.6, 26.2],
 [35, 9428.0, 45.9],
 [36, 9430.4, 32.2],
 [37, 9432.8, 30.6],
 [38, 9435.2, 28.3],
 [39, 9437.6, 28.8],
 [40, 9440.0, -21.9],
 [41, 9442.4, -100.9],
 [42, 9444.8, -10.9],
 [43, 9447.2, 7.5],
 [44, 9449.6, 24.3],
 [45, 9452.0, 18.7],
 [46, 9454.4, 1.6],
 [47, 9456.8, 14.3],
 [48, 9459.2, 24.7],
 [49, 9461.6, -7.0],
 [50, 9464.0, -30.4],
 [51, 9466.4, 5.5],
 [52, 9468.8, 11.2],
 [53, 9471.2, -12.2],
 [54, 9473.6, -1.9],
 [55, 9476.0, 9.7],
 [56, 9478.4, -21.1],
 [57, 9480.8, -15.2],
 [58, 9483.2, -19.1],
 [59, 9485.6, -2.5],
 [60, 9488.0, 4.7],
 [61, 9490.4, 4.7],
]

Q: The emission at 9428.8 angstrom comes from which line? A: [O II]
